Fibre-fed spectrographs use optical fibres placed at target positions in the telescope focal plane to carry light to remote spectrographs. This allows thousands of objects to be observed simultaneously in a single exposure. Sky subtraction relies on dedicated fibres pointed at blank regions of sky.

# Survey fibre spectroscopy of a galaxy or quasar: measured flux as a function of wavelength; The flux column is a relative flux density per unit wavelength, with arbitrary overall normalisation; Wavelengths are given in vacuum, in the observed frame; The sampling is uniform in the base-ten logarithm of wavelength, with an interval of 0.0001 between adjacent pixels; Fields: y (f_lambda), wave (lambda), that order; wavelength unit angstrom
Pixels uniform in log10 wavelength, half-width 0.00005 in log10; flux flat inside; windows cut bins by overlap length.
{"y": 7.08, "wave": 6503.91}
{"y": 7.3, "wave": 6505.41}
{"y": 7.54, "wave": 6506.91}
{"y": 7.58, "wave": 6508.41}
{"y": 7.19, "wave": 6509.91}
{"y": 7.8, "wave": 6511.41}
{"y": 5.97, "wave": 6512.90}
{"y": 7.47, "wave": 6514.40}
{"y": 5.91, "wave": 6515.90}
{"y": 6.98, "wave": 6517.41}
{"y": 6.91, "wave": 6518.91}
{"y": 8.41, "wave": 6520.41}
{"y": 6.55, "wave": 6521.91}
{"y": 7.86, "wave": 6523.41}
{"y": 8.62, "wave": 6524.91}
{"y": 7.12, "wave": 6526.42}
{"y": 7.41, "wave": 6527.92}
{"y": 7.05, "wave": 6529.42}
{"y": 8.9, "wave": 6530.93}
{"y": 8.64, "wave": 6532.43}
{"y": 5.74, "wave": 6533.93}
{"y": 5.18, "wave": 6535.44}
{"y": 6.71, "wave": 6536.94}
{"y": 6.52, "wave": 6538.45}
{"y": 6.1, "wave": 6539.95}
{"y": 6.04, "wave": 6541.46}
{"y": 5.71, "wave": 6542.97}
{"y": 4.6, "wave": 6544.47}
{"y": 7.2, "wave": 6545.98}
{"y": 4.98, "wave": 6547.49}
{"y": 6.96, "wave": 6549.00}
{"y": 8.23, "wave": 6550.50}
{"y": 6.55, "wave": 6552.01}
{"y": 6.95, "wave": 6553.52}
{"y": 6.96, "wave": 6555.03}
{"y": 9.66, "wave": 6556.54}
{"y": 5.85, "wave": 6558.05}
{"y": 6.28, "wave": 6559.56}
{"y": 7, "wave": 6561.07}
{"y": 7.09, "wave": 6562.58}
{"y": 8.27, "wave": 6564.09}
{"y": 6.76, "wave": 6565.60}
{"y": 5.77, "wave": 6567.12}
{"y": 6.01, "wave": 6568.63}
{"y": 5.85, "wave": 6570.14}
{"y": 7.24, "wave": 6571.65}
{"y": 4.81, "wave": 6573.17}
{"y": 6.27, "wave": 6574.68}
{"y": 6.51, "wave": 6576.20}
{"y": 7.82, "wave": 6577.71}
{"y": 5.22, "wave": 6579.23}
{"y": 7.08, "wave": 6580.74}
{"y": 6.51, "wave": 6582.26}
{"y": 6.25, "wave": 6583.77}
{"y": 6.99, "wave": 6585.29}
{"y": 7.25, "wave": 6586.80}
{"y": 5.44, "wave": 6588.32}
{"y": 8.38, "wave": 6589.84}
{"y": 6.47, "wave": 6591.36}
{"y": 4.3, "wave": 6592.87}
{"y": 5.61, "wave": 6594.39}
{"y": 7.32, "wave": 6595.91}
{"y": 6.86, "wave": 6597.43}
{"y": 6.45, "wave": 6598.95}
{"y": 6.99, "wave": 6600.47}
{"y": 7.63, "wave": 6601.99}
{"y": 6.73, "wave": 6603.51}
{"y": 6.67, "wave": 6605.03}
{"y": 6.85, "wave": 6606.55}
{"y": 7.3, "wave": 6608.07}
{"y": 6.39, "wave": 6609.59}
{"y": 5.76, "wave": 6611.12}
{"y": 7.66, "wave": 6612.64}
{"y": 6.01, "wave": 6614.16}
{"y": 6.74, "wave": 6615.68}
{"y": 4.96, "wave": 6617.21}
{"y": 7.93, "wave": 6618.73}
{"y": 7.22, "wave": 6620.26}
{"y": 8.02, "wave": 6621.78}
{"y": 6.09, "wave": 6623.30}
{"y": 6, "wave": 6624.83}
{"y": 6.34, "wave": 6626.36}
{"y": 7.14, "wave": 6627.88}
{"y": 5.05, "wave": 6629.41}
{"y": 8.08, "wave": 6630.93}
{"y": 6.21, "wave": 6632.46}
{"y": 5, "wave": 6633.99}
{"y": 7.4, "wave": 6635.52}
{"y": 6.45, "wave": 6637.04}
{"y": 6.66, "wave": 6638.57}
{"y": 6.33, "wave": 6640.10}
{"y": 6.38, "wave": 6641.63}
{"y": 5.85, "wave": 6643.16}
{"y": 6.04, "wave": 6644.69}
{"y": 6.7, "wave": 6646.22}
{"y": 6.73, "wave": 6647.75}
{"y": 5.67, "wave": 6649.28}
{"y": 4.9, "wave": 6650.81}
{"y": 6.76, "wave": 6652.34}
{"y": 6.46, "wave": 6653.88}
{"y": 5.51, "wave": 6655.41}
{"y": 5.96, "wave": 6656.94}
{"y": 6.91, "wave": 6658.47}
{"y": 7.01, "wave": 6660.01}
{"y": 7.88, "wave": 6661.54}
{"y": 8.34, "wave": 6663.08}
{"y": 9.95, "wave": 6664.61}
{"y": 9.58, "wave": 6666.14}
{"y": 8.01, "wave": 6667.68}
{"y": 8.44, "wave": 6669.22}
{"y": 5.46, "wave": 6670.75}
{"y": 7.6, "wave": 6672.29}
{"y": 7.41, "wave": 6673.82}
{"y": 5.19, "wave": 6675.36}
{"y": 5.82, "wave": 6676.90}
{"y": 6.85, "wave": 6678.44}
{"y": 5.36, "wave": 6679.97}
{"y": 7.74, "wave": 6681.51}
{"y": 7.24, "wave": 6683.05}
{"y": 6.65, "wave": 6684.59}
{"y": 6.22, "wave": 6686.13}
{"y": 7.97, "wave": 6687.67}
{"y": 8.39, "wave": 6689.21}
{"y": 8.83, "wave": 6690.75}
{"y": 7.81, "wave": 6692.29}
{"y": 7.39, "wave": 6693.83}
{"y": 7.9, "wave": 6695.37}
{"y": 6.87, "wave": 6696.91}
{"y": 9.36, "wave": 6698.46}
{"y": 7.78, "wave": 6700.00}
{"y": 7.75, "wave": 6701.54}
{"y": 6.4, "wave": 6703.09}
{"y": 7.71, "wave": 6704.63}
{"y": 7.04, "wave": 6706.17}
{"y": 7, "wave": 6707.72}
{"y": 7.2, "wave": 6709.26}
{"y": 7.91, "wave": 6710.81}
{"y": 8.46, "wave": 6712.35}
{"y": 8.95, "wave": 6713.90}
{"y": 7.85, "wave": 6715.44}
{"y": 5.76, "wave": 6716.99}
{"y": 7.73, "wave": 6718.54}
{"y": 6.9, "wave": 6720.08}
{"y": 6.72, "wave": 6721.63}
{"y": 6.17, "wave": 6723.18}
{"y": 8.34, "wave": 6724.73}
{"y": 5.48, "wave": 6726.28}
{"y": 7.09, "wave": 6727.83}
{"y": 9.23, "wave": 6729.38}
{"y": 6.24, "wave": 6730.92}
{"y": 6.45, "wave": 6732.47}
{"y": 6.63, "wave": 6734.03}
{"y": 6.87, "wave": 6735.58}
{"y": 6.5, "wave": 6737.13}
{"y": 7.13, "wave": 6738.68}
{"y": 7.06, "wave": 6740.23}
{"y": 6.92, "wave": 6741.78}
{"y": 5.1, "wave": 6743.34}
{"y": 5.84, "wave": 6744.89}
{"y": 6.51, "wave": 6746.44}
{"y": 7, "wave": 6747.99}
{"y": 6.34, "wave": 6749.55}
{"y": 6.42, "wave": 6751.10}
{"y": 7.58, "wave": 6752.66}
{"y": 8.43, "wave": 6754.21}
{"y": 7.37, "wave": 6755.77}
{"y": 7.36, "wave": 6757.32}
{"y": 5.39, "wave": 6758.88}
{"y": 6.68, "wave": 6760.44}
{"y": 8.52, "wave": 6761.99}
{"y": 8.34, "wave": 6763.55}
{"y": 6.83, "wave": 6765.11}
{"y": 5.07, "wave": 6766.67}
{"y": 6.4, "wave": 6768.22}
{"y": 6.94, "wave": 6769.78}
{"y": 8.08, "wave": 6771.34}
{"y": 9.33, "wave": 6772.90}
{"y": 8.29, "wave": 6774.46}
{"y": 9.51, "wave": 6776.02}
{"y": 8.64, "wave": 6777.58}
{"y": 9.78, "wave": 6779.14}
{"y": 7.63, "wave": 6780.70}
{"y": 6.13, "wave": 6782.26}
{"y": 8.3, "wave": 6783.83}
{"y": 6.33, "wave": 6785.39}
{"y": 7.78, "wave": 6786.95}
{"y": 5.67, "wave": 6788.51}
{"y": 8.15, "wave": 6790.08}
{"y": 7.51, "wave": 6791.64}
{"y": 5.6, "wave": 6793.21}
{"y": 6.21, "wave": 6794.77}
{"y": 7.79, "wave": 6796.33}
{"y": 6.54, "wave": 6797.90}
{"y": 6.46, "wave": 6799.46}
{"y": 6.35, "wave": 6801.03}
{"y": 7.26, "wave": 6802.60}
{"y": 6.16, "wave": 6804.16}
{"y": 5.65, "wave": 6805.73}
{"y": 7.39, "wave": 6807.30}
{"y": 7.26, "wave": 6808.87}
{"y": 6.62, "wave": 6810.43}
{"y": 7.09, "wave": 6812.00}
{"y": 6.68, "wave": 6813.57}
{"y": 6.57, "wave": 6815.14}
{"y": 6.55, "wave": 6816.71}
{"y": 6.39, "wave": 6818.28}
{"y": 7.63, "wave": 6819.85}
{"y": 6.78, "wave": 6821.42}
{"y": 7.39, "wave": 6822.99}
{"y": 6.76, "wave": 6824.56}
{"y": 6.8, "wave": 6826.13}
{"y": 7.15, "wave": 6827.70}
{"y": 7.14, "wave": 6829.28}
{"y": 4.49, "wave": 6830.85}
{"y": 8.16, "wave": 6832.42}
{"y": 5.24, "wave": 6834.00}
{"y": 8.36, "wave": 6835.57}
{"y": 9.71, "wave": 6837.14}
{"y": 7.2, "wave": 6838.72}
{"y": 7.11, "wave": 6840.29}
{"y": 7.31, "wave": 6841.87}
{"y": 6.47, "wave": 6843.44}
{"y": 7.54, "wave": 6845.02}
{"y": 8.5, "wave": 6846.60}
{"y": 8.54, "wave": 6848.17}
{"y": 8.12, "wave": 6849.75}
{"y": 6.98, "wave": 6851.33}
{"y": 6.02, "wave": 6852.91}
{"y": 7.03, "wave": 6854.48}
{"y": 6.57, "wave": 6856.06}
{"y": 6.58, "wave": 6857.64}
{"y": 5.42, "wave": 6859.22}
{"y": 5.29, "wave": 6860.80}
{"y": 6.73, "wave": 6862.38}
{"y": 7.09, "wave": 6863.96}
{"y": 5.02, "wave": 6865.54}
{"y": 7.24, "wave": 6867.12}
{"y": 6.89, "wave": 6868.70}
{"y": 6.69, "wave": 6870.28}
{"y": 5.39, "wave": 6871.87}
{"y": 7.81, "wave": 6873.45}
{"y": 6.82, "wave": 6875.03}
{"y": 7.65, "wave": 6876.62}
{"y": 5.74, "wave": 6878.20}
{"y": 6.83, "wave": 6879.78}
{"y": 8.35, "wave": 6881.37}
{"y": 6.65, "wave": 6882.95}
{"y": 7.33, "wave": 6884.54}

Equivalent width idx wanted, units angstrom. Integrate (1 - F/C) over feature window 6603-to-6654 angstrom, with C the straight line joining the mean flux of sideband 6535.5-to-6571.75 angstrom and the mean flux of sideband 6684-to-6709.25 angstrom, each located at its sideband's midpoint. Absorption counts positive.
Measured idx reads 4.4 angstrom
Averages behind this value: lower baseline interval 6.6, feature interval 6.48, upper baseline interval 7.56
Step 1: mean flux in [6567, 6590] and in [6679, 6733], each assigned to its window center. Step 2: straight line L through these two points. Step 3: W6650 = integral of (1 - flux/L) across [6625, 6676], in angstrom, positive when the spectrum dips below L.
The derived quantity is 1.5 angstrom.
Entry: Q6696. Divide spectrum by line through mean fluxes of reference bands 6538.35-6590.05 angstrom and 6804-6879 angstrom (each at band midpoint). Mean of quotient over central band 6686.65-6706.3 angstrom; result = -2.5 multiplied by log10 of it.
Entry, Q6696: -0.16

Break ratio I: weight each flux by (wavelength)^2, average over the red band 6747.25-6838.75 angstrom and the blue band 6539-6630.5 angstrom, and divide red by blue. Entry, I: 1.2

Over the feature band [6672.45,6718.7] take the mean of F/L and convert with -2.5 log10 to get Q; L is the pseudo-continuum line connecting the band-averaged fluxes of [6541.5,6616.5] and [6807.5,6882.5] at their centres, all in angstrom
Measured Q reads -0.09 mag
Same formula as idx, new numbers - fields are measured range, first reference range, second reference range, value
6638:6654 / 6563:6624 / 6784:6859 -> 1.16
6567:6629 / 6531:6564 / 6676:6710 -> 3.22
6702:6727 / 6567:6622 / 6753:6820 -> -1.04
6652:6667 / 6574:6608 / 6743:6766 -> -1.54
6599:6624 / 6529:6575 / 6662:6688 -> 0.53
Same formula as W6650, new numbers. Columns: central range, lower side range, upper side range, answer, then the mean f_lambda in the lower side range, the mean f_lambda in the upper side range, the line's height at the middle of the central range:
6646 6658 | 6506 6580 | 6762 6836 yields 1.50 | 6.83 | 7.1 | 6.94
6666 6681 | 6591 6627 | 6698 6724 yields 0.52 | 6.6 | 7.43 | 7.12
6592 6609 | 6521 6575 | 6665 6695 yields 0.92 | 6.77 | 7.3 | 6.98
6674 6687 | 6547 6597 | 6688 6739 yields 1.40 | 6.64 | 7.4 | 7.22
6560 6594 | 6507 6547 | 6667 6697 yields 2.43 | 6.93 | 7.16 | 7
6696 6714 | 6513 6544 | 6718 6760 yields -2.11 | 6.95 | 6.84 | 6.86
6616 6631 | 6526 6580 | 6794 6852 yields 0.31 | 6.66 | 7.04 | 6.76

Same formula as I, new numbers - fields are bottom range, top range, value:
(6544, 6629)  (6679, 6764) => 1.13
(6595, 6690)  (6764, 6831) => 1.09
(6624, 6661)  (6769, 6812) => 1.21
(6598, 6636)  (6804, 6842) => 1.11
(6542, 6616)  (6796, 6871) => 1.12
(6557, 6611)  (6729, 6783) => 1.15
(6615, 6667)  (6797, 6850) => 1.11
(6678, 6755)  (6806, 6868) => 1.00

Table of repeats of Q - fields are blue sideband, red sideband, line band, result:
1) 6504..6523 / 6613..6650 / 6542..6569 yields 0.03 mag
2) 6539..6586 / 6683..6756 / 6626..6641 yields 0.06 mag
